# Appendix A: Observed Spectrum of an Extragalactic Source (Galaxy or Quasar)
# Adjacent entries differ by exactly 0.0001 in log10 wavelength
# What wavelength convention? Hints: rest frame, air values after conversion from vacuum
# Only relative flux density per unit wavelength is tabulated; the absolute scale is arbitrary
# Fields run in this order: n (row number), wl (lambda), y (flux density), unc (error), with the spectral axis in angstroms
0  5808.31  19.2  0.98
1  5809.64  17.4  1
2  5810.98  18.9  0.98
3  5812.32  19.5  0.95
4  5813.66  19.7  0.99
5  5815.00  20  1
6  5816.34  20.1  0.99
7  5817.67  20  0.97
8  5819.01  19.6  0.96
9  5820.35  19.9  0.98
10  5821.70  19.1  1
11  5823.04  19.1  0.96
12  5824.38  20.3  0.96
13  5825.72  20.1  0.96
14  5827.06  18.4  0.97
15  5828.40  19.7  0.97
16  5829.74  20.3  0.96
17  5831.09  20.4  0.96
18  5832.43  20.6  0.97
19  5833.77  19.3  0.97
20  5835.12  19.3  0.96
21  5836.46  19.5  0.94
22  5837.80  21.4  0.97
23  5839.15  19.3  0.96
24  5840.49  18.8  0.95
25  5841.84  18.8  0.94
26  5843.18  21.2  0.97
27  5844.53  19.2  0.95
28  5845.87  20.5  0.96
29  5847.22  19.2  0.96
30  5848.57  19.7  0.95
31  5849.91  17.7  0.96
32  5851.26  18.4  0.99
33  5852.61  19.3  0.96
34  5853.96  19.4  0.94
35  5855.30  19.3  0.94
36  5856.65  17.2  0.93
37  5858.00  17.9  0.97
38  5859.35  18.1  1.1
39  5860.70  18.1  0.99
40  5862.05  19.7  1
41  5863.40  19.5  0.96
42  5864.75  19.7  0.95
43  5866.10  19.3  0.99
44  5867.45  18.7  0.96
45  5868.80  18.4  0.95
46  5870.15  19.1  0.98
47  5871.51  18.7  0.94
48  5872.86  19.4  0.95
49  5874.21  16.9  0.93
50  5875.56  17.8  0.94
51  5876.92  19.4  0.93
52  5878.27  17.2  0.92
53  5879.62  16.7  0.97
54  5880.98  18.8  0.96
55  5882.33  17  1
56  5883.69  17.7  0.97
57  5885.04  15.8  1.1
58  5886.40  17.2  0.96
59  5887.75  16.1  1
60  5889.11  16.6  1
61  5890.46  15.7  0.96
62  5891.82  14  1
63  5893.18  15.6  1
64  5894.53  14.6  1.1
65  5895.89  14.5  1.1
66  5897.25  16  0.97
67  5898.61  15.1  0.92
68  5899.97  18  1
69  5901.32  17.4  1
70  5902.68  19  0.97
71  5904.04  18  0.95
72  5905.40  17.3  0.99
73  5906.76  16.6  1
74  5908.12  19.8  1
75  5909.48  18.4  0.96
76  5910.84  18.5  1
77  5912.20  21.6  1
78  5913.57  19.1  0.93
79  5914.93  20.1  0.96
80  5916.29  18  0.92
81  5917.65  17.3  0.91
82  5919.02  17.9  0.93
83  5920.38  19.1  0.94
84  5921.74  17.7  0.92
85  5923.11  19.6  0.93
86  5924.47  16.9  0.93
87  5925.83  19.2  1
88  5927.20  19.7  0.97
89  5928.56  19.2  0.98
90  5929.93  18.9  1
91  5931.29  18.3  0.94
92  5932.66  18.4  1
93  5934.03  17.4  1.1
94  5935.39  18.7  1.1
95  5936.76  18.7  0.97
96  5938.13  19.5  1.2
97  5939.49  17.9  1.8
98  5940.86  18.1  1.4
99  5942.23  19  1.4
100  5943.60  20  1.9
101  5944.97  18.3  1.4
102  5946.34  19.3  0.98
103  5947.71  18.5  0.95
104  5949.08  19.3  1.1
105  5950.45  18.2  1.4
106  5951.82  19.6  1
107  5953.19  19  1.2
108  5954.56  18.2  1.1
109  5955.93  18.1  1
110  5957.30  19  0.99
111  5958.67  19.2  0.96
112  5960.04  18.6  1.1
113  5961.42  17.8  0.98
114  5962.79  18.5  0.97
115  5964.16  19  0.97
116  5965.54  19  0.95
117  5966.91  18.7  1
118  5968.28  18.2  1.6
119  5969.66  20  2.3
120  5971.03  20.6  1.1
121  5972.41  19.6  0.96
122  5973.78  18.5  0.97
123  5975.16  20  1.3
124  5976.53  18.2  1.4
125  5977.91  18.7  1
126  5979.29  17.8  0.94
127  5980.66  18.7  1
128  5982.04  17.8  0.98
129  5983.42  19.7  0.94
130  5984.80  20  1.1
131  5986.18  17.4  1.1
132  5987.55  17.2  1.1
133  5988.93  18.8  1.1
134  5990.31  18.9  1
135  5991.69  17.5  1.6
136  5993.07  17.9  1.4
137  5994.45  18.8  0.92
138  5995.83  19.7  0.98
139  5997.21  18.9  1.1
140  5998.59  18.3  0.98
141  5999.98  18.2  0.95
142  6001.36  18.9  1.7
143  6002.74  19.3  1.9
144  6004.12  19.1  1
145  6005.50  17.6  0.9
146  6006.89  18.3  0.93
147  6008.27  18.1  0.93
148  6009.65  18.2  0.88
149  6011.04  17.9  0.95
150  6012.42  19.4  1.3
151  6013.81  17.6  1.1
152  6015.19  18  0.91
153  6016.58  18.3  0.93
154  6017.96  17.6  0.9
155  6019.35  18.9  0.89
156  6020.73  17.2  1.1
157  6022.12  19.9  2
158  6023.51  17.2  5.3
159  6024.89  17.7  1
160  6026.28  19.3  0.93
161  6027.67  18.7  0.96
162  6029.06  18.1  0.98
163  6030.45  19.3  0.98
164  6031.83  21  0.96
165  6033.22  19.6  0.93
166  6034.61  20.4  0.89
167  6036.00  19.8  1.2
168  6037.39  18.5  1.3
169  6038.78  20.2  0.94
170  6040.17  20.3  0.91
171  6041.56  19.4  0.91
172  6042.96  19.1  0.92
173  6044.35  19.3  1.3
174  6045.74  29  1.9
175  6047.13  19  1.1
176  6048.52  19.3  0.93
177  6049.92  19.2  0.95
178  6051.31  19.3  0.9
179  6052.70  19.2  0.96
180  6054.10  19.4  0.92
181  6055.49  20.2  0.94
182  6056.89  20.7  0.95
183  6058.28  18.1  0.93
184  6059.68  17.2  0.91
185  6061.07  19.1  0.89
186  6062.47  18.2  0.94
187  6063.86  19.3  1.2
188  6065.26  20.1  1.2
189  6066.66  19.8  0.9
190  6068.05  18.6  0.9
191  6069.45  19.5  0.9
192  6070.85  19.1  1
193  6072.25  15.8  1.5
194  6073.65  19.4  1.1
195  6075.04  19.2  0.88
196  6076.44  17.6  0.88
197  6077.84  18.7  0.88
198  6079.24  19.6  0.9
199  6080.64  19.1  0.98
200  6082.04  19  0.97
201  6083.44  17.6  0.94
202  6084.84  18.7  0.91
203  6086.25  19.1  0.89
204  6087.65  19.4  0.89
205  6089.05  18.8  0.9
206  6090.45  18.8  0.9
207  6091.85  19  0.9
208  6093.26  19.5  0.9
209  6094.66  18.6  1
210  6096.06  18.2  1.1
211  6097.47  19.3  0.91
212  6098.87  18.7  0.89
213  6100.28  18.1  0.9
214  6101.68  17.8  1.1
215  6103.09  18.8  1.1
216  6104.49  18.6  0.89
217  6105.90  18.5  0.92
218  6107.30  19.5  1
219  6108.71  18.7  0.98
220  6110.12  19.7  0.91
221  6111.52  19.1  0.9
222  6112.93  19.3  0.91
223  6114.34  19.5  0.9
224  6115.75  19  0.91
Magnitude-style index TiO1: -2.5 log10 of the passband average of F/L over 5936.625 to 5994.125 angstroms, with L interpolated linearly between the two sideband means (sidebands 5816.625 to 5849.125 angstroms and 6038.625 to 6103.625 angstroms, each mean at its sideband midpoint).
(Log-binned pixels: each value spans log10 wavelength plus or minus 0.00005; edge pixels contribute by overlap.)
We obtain 0.04 mag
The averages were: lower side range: 19.7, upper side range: 19.2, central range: 18.7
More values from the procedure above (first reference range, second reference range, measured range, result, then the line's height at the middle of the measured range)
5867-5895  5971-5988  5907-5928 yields -0.06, 17.8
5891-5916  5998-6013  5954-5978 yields -0.05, 18.1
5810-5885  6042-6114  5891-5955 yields 0.05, 19.1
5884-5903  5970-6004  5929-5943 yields -0.07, 17.3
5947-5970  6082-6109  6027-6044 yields -0.05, 18.7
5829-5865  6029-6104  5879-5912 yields 0.14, 19.3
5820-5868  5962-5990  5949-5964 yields 0.01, 18.9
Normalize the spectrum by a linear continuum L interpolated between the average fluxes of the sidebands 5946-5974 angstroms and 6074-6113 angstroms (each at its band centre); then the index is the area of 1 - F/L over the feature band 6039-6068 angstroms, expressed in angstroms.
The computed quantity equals -1.4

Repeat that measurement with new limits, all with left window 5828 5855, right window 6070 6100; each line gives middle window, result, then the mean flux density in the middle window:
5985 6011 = 0.84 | 18.4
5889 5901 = 2.37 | 15.6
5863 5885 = 1.33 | 18.3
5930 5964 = 0.98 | 18.7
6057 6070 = -0.11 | 19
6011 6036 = 0.28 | 18.7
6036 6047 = -1.05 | 20.7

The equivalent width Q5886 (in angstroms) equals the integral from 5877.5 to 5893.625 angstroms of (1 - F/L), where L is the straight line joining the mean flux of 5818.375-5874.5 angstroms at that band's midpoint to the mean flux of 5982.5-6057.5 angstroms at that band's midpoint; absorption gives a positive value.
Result 2.2 angstroms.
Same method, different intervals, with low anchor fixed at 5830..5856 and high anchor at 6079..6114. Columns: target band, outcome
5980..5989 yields 0.31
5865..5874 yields 0.28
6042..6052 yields -0.83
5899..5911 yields 0.84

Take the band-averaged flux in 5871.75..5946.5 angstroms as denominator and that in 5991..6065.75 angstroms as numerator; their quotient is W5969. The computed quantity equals 1.07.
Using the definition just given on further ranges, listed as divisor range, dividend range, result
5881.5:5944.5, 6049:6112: 1.06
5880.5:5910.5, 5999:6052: 1.14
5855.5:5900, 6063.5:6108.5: 1.08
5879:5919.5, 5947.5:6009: 1.08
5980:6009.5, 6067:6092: 1.01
